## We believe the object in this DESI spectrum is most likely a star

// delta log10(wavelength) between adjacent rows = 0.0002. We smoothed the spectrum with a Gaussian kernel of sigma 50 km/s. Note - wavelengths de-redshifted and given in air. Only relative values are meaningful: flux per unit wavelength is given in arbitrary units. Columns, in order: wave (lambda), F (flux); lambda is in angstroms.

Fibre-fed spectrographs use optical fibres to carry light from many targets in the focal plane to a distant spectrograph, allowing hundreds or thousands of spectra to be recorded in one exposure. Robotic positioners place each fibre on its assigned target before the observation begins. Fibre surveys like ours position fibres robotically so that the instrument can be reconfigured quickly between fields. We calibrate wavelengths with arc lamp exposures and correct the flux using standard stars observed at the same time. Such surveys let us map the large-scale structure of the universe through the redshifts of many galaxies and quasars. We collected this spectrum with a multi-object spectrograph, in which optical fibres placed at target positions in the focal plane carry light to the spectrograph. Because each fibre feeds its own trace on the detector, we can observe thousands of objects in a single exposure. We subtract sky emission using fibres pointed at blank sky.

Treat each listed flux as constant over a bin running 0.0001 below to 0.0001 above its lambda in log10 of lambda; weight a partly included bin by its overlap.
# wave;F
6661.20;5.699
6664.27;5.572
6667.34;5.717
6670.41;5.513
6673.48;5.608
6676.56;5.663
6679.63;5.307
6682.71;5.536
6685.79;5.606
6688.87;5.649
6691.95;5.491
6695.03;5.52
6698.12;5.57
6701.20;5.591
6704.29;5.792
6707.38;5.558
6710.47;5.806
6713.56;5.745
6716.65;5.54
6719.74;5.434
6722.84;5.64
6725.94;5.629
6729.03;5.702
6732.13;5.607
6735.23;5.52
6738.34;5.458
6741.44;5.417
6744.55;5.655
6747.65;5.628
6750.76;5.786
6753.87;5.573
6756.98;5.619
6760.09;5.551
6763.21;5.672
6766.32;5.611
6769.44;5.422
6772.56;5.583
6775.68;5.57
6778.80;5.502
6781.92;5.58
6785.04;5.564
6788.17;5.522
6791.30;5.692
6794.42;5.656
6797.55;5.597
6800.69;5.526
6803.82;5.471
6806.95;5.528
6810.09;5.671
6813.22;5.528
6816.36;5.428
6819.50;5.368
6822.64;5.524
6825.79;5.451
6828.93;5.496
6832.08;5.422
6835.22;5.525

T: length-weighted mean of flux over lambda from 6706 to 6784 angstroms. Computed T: 5.59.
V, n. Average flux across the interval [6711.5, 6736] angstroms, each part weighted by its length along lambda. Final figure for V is 5.61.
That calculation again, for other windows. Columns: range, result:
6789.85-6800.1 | 5.64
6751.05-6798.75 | 5.59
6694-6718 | 5.64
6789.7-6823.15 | 5.55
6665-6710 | 5.58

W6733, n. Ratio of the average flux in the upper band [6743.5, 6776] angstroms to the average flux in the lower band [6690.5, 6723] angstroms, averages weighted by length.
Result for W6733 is 1.00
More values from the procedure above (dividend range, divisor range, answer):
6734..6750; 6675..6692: 1.00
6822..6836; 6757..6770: 0.98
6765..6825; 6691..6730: 0.99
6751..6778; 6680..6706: 1.00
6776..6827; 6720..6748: 0.99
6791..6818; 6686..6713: 0.99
